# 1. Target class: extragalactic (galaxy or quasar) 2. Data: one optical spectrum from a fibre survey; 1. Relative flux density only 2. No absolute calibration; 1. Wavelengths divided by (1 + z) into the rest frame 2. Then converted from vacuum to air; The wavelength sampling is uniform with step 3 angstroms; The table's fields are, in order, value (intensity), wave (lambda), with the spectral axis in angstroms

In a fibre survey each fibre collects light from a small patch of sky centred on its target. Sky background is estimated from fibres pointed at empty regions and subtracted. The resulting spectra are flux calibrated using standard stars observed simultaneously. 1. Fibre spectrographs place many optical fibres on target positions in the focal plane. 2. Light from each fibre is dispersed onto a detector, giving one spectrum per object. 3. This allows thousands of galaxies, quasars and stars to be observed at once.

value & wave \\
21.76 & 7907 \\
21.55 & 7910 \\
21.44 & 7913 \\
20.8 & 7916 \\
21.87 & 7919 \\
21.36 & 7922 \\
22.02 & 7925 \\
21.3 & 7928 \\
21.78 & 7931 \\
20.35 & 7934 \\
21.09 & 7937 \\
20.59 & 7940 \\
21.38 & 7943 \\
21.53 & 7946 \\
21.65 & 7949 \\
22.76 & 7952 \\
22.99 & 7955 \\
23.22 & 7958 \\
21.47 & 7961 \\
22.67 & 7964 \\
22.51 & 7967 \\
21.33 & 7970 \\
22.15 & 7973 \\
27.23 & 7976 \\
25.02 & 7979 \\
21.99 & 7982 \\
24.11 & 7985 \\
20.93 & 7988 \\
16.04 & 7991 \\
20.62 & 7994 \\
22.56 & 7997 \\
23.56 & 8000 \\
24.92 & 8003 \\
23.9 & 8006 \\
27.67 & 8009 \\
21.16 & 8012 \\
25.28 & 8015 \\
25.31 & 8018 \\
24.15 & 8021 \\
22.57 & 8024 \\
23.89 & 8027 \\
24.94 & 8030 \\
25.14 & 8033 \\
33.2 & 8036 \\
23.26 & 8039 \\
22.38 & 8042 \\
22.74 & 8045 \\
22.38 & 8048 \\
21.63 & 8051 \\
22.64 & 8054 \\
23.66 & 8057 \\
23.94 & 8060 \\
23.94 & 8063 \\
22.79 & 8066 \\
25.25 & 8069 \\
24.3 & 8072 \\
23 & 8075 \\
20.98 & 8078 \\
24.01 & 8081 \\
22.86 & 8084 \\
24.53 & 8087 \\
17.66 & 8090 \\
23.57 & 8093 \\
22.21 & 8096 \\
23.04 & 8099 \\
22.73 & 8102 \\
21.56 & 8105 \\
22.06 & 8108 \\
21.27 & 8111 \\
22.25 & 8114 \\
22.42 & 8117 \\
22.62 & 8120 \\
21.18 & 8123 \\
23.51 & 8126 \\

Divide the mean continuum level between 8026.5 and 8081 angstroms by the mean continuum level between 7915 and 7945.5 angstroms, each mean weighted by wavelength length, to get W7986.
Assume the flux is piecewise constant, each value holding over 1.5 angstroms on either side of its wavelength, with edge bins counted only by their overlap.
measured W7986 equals 1.12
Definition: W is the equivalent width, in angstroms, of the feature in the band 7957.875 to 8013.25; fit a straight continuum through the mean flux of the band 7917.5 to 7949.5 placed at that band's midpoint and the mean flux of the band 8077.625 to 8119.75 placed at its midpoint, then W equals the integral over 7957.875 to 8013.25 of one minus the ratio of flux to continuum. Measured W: -2.9 angstroms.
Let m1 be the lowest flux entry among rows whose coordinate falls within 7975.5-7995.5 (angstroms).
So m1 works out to 16.04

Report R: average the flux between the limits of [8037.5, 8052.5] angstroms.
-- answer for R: 22.5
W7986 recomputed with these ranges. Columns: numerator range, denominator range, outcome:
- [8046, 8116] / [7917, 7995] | 1.04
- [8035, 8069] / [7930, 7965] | 1.09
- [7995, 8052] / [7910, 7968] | 1.12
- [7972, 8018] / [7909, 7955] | 1.08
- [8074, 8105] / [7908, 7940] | 1.05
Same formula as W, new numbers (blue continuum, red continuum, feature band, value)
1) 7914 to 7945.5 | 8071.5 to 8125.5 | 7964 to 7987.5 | -1.9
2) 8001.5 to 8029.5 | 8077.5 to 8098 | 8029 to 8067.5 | -1.0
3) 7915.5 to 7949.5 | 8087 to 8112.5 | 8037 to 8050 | -0.8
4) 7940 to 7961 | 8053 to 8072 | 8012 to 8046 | -2.1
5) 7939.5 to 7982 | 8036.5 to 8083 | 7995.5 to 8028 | -1.5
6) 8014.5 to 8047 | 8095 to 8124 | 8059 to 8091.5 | 0.4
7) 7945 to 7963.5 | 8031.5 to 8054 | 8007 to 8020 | -0.6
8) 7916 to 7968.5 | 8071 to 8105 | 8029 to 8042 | -2.3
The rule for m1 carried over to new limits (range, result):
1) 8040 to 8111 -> 17.66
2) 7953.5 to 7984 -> 21.33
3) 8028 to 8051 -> 21.63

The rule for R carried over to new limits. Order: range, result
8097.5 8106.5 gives 22.4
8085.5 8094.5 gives 21.9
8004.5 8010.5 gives 25.8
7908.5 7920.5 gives 21.4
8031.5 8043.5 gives 26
